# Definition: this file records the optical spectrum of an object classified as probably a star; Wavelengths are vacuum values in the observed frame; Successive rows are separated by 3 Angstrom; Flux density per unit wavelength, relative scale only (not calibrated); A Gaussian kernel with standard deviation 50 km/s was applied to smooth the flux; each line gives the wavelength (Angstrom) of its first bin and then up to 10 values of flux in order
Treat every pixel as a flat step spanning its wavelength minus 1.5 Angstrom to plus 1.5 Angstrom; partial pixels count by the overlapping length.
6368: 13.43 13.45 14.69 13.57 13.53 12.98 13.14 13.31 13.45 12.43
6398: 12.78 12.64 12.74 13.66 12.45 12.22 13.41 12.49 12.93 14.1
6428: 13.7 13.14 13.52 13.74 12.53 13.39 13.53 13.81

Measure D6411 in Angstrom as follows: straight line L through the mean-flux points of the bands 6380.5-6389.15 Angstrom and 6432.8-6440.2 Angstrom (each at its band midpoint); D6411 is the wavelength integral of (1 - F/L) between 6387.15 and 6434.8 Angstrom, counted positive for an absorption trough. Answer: 0.8 Angstrom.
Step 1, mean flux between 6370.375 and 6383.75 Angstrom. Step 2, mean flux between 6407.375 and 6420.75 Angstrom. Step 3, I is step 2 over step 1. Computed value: 0.93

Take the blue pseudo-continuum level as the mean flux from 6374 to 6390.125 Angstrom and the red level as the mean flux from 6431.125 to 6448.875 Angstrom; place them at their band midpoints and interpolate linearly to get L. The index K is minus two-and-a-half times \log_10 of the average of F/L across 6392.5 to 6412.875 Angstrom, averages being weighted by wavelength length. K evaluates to 0.05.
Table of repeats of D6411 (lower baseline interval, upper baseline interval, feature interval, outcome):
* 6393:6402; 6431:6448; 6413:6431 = -0.2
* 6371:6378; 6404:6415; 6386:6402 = 0.5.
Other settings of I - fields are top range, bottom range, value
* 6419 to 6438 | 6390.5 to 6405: 1.05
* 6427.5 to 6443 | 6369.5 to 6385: 0.98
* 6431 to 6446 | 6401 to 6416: 1.04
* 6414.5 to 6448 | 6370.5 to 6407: 1.01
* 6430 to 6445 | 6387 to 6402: 1.03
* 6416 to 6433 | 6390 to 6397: 1.03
